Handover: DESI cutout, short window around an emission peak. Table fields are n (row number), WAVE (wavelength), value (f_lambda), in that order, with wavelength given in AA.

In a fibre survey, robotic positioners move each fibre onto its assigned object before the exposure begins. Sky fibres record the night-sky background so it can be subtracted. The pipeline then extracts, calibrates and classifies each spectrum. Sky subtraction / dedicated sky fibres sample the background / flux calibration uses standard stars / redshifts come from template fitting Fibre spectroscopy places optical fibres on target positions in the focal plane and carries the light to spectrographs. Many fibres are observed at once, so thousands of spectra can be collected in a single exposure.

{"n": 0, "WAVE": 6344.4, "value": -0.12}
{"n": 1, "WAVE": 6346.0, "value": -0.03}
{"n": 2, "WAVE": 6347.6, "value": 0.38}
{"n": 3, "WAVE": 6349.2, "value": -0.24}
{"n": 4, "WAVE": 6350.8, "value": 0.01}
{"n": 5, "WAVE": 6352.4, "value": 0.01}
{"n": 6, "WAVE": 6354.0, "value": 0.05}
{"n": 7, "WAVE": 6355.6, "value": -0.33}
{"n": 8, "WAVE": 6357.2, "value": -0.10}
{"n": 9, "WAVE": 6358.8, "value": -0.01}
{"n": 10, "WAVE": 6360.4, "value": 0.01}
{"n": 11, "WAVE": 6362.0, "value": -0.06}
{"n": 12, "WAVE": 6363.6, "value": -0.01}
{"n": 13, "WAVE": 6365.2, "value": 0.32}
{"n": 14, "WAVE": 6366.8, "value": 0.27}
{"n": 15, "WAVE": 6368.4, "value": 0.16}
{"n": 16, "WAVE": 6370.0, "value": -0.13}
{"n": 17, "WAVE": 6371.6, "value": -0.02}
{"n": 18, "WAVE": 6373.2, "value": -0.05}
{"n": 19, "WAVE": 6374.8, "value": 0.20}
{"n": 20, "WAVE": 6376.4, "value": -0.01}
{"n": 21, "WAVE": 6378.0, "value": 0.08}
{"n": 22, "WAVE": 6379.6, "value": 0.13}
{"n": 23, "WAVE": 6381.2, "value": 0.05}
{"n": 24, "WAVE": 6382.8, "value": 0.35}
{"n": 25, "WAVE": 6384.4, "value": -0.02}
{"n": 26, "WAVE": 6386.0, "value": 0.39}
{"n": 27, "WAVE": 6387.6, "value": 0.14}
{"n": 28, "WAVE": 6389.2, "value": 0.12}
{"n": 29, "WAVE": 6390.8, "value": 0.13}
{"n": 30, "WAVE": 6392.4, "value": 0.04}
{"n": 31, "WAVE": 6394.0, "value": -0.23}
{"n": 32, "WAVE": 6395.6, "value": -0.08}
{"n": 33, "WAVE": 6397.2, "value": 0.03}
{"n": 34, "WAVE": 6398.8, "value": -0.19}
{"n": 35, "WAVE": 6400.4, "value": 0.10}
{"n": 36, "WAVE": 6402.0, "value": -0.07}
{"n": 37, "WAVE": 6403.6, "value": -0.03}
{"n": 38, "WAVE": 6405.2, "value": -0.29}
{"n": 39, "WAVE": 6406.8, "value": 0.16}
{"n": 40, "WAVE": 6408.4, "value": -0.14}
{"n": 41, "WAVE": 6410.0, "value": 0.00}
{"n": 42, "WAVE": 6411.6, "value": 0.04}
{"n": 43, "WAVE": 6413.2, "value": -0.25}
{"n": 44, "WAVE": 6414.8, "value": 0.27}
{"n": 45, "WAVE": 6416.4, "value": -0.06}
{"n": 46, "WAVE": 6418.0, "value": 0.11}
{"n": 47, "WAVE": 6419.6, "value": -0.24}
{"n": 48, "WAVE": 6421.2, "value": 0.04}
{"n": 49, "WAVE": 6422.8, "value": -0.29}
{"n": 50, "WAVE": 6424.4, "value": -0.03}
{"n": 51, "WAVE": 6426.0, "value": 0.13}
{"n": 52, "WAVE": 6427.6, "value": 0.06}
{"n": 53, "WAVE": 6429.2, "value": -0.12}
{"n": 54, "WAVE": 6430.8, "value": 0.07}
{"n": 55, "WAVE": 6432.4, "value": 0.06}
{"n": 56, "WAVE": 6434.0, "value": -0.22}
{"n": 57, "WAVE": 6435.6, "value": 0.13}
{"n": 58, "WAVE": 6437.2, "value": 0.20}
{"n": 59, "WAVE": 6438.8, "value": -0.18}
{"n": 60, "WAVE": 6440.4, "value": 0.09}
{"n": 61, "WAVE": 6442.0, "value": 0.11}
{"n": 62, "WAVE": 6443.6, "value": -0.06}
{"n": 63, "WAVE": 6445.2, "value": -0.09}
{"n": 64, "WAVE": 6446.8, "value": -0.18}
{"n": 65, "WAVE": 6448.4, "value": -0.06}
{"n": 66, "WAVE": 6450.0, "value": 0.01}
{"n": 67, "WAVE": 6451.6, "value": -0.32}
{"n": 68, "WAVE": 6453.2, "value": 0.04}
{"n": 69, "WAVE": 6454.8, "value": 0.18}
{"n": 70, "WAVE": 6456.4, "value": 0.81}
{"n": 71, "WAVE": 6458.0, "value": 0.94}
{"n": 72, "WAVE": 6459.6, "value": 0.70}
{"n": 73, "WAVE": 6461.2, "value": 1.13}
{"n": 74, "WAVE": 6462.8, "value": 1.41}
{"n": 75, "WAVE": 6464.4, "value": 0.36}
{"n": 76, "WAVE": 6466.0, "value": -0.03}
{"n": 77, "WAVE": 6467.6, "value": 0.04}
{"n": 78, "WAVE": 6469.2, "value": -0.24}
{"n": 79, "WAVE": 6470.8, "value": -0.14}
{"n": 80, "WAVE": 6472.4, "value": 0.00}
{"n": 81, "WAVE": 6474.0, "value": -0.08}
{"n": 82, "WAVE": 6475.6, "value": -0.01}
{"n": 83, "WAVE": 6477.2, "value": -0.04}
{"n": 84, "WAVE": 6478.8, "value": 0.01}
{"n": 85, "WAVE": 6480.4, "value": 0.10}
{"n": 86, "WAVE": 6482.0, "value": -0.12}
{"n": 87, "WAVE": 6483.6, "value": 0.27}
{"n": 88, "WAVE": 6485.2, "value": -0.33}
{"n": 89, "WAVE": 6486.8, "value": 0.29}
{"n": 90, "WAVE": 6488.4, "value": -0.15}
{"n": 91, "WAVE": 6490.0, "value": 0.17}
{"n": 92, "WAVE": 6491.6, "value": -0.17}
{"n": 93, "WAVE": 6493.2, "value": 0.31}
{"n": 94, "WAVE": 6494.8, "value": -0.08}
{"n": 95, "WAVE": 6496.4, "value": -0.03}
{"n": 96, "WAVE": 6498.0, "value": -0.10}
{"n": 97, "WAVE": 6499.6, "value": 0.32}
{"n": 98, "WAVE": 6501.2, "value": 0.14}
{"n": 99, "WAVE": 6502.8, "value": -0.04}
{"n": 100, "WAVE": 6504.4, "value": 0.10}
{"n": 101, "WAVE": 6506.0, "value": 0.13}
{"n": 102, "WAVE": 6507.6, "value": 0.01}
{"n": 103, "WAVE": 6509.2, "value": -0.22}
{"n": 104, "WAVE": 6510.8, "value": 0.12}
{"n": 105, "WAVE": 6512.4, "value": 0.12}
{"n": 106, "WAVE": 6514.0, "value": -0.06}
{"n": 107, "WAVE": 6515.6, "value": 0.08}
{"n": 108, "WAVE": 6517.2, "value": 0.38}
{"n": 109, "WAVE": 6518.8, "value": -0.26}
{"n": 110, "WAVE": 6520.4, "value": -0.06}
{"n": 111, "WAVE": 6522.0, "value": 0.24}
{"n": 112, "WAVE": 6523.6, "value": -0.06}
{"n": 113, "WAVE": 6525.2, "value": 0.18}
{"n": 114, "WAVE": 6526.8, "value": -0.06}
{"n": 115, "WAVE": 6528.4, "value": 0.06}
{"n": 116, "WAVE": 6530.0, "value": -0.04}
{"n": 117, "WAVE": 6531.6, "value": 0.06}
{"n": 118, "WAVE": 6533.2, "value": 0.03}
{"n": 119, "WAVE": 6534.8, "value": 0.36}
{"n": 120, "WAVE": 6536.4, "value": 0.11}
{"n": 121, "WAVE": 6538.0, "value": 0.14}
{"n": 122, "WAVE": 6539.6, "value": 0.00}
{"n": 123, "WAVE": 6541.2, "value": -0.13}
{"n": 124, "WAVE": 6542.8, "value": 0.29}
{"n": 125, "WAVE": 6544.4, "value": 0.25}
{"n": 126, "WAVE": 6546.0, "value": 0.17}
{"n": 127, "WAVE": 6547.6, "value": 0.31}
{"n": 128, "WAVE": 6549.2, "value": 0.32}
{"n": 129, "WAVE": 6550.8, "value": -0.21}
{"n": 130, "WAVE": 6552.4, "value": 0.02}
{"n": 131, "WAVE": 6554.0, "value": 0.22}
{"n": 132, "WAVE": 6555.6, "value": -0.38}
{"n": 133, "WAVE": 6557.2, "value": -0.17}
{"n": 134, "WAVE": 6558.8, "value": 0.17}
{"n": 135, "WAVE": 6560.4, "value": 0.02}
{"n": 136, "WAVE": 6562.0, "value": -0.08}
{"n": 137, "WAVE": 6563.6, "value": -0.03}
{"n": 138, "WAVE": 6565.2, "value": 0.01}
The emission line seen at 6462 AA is [O II]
